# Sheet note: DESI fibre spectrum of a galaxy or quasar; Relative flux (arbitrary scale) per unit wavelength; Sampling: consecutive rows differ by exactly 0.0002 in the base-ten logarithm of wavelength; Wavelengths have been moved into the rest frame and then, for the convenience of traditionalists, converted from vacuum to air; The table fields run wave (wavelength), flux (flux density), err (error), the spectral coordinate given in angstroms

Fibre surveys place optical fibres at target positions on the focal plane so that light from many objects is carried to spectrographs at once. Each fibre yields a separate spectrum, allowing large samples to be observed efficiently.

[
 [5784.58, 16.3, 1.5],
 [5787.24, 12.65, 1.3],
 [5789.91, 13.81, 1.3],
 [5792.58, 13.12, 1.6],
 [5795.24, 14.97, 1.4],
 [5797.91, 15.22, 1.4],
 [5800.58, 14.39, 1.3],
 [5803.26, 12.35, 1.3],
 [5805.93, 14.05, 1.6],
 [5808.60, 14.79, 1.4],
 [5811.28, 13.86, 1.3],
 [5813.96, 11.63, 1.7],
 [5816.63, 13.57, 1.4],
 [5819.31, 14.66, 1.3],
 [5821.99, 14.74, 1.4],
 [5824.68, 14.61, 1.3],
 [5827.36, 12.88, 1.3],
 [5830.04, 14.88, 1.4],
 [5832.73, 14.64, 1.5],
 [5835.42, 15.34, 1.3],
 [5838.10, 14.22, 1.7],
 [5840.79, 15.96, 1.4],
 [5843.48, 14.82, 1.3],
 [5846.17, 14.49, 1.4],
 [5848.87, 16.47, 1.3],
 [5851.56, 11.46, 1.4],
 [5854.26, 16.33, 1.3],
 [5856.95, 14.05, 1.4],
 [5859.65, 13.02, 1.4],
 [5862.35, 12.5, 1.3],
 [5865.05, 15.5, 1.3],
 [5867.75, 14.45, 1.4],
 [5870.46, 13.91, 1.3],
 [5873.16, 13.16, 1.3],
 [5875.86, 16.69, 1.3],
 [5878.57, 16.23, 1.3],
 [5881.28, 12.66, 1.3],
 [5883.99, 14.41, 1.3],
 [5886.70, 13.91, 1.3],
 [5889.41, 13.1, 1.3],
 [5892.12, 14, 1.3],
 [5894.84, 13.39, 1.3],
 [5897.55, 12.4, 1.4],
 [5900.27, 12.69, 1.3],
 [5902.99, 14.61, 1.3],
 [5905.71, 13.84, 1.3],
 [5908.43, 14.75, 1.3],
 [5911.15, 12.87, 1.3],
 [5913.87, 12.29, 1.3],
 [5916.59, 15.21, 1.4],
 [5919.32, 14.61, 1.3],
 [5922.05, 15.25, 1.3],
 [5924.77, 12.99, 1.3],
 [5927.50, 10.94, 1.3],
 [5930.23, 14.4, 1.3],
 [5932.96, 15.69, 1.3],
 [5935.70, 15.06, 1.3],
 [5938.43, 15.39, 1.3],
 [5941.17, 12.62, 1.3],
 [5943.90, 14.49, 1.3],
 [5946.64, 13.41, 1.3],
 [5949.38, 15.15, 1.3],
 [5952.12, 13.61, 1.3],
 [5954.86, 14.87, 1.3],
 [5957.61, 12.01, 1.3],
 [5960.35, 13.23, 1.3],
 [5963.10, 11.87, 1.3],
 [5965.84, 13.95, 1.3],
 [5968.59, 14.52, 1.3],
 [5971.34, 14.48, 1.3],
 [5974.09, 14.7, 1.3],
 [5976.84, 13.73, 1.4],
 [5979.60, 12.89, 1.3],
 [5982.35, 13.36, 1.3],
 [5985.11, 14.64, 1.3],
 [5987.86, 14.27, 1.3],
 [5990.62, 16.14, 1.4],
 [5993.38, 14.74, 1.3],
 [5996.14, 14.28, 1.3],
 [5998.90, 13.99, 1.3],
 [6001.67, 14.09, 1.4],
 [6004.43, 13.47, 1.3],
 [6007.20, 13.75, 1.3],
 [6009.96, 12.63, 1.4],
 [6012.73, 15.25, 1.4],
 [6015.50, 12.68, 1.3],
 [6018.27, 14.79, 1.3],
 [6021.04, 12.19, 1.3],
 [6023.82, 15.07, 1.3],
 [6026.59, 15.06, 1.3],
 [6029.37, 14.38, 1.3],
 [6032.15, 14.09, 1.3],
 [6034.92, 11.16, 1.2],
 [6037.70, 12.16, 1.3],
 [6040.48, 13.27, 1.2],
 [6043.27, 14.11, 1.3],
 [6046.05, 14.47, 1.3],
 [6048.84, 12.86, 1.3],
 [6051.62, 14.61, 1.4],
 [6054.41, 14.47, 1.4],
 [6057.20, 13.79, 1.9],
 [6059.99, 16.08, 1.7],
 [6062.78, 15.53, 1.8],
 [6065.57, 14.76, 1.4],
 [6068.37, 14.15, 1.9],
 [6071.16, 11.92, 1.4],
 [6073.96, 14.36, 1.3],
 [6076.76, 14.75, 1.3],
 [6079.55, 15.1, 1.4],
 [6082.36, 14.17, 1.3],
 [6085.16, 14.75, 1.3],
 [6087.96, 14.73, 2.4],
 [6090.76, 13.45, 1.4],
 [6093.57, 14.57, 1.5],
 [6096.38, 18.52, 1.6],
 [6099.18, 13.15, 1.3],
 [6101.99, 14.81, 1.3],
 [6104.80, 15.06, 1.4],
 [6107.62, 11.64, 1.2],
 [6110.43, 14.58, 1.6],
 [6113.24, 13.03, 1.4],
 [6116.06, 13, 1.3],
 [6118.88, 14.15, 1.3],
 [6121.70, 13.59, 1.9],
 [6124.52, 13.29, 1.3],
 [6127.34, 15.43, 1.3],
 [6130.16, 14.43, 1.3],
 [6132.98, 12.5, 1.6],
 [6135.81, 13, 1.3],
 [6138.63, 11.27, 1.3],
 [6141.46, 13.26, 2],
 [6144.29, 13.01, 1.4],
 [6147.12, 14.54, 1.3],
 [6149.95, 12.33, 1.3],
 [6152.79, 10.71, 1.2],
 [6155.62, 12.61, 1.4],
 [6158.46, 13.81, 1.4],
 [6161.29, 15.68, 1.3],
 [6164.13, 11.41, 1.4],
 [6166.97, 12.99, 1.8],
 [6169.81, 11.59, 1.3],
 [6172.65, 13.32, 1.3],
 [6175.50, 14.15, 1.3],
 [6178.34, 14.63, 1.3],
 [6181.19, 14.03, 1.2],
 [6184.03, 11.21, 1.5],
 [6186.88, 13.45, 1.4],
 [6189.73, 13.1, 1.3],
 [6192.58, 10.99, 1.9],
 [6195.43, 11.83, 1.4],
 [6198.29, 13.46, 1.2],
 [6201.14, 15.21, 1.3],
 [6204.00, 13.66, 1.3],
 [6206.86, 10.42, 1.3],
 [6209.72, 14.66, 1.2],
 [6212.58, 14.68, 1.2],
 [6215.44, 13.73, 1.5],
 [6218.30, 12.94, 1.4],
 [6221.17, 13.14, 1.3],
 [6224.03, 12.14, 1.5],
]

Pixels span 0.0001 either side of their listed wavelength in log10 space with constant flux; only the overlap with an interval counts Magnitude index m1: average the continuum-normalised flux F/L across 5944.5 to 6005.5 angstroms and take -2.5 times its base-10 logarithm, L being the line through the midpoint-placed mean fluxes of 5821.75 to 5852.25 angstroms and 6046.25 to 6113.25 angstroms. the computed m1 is 0.04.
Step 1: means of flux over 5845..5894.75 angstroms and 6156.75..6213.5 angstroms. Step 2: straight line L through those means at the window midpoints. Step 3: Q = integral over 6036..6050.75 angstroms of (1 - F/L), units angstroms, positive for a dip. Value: 0.3 angstroms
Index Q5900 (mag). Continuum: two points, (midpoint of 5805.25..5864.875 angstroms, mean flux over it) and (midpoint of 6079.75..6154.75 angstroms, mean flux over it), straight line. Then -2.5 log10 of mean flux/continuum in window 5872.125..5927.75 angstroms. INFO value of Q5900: 0.02 mag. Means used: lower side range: 14.3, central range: 13.9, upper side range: 13.7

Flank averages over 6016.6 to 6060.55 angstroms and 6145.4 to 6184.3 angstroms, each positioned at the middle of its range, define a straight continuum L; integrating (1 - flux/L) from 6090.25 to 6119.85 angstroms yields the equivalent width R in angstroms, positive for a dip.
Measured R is -1.6 angstroms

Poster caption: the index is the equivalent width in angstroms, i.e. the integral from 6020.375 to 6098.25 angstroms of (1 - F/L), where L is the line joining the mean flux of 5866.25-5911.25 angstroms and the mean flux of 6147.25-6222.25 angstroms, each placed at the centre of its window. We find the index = -4.5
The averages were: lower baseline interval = 14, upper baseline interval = 13.1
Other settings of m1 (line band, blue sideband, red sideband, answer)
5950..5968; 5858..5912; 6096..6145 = 0.04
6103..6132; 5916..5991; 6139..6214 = -0.04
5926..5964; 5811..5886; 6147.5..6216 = 0.01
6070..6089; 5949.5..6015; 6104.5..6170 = -0.06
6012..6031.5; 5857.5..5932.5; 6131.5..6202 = -0.06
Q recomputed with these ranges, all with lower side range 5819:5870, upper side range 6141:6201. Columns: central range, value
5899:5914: 0.60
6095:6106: -1.71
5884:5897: 0.59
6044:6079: -2.18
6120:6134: -0.74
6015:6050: 0.08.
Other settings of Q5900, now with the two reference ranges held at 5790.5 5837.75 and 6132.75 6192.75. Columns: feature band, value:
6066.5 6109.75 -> -0.09 mag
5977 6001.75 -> -0.06 mag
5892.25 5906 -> 0.03 mag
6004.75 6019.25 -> -0.03 mag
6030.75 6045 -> 0.03 mag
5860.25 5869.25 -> -0.01 mag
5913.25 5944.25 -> -0.03 mag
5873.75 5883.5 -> -0.08 mag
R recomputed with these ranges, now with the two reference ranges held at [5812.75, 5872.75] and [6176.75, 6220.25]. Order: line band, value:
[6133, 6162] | 0.9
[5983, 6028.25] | -1.3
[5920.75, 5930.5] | 0.5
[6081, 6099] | -1.8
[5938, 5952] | -0.1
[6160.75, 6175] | 0.4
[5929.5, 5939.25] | -0.8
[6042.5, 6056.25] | -0.4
